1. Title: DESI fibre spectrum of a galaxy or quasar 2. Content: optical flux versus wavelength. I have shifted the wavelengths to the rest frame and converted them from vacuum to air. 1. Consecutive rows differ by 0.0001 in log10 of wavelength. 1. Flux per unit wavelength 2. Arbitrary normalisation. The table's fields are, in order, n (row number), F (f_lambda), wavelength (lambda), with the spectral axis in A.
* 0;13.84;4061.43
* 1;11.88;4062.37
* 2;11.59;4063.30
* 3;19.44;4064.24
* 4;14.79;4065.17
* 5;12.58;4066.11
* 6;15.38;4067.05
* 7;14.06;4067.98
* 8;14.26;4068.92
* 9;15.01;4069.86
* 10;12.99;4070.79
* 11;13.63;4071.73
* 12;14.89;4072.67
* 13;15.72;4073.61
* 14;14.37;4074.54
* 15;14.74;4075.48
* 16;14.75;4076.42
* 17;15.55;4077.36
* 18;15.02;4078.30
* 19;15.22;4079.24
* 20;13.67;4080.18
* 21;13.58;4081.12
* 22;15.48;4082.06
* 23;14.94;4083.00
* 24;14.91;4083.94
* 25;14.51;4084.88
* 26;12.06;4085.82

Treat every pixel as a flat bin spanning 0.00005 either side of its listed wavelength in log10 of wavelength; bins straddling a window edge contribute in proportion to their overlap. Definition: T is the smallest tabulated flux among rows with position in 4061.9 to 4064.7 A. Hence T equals 11.59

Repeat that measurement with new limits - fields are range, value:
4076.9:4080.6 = 13.67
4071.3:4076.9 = 13.63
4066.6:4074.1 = 12.99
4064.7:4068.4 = 12.58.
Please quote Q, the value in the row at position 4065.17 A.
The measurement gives 14.79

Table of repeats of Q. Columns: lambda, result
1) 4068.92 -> 14.26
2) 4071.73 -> 13.63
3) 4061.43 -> 13.84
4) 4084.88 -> 14.51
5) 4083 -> 14.94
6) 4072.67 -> 14.89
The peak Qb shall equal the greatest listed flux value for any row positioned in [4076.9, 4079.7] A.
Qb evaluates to 15.55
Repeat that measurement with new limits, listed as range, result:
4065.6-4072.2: 15.38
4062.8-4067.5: 19.44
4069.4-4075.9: 15.72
